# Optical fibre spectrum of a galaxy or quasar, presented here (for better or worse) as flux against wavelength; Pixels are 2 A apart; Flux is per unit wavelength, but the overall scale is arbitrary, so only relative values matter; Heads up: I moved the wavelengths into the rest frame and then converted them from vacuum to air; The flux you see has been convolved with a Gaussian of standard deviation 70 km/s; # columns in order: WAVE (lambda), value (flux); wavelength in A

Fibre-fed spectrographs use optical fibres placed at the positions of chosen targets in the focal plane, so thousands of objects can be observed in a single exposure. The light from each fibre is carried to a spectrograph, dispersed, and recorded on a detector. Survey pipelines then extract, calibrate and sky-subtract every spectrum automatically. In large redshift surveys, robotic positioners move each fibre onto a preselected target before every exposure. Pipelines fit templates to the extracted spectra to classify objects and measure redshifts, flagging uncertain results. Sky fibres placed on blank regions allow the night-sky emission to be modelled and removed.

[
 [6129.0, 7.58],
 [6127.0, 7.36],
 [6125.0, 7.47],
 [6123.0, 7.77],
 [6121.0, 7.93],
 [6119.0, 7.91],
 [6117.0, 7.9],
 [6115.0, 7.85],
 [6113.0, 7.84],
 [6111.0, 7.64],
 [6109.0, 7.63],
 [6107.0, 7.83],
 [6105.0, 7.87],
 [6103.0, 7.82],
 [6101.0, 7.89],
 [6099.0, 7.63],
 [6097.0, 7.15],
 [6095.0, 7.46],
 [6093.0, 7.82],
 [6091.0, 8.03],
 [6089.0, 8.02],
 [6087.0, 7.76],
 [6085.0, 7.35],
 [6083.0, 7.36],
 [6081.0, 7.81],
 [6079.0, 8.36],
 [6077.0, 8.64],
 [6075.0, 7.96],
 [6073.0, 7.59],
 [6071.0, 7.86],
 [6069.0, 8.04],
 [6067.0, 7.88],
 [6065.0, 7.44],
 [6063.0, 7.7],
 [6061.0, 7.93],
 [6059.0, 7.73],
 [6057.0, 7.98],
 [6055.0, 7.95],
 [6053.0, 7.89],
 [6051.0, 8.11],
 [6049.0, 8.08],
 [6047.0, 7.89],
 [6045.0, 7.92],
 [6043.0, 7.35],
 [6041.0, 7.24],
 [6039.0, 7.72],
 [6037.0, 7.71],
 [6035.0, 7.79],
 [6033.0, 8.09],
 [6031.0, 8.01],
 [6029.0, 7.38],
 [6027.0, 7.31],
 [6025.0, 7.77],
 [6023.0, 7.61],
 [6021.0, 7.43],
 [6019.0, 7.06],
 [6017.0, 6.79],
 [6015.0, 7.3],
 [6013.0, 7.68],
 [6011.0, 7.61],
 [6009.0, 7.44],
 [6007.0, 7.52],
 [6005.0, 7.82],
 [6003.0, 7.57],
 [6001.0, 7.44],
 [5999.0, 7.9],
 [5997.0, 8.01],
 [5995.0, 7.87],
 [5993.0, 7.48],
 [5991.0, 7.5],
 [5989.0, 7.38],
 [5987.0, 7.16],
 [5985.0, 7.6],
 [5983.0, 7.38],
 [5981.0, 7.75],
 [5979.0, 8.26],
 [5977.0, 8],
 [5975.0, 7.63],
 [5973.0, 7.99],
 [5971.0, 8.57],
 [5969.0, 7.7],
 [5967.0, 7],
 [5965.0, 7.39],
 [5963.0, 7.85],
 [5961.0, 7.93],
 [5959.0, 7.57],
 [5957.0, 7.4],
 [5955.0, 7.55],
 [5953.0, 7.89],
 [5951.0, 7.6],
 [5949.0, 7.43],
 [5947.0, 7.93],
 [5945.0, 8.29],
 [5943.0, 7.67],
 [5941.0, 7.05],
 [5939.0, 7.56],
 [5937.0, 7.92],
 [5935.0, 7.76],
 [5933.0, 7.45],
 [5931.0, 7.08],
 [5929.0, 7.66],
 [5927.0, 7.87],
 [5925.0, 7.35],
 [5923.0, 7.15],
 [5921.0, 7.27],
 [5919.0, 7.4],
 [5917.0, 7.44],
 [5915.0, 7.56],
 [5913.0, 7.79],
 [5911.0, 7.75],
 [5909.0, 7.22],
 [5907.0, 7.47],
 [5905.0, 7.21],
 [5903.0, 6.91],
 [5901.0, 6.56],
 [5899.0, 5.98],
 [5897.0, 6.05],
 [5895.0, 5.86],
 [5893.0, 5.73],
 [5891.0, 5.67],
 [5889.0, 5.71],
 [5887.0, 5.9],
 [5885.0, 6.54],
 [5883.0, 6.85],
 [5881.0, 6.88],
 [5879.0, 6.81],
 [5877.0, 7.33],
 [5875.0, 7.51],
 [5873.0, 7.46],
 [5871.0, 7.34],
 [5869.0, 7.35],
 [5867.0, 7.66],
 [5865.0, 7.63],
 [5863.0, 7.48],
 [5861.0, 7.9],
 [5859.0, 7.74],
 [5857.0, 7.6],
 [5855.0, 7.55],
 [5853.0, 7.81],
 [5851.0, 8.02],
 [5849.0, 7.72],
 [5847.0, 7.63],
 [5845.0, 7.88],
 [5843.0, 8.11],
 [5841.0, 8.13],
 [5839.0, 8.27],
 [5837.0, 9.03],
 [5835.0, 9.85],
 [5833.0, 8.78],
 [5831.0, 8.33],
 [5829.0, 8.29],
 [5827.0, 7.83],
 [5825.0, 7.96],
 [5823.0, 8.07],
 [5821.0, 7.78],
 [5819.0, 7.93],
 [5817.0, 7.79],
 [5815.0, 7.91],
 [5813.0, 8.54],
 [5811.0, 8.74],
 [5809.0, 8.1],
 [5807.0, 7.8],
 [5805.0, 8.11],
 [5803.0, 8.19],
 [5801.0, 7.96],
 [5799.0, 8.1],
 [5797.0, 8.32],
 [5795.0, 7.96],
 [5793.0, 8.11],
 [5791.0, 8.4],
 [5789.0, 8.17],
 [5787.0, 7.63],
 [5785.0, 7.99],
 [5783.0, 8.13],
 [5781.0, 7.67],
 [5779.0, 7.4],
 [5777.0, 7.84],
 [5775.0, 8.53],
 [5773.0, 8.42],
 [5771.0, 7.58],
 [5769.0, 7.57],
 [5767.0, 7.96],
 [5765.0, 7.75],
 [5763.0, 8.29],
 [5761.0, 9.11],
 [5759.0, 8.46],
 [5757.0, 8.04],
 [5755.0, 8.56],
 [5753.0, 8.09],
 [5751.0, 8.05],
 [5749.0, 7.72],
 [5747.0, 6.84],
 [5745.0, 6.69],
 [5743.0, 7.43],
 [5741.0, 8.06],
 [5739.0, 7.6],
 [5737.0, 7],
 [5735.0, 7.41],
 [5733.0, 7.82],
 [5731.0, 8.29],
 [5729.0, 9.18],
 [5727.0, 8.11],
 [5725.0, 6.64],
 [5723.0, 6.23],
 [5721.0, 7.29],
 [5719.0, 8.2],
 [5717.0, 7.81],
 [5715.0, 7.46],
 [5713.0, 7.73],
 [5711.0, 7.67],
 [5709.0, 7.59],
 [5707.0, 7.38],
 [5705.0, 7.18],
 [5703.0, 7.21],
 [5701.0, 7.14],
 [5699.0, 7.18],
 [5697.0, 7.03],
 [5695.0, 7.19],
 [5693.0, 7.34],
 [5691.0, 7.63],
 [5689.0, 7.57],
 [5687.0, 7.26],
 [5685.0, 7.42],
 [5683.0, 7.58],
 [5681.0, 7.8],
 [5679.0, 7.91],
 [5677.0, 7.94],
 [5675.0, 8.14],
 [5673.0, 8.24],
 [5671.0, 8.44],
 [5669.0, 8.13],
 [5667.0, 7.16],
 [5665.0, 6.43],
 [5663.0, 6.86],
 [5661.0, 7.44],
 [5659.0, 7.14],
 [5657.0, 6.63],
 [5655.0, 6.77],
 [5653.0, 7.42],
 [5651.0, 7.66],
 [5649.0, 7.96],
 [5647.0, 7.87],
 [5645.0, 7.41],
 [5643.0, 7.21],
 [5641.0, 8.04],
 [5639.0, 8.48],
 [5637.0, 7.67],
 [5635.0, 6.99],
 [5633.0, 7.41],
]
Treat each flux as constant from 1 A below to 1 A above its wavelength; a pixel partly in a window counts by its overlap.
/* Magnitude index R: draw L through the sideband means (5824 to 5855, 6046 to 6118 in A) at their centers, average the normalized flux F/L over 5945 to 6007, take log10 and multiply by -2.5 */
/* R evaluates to 0.04 mag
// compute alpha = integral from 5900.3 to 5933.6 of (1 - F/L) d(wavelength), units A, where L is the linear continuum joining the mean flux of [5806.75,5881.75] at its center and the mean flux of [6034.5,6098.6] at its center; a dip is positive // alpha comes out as 2.15 A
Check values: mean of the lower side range 7.91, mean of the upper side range 7.8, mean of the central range 7.37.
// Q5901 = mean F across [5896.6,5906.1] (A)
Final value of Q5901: 6.58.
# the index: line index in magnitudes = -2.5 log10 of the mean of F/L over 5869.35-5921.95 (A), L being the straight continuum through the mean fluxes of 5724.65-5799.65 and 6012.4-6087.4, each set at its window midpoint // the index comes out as 0.14 mag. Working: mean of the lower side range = 7.93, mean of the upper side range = 7.72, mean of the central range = 6.86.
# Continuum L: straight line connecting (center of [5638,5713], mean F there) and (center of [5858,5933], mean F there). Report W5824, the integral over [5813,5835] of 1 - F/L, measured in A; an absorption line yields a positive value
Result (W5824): -2.9 A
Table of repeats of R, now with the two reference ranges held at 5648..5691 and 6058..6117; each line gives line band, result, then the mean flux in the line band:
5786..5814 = -0.08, 8.15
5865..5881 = 0.05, 7.34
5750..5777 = -0.08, 8.17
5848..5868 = -0.01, 7.71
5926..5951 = 0.01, 7.64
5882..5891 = 0.23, 6.19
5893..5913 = 0.13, 6.78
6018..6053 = 0.01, 7.68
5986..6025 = 0.03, 7.51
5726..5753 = -0.02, 7.72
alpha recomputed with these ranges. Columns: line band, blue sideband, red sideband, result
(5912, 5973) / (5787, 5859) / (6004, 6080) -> 2.3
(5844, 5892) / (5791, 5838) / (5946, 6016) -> 4.8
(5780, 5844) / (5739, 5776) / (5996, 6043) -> -2.6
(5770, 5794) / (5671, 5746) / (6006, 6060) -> -1.3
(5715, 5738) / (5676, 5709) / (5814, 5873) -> -0.2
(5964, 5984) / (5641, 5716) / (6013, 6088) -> -0.2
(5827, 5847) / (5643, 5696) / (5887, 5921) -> -4.2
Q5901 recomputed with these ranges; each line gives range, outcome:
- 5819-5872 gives 7.99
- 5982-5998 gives 7.55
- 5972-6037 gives 7.61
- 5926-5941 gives 7.58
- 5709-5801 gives 7.85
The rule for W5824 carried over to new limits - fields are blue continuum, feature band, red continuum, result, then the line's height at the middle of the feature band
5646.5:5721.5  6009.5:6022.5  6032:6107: 0.7 A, 7.76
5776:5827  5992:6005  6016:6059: 0.0 A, 7.73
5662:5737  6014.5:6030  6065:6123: 0.9 A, 7.76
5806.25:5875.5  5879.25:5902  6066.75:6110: 5.1 A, 7.95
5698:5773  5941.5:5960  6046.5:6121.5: 0.2 A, 7.78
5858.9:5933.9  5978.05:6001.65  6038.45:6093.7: -0.5 A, 7.49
